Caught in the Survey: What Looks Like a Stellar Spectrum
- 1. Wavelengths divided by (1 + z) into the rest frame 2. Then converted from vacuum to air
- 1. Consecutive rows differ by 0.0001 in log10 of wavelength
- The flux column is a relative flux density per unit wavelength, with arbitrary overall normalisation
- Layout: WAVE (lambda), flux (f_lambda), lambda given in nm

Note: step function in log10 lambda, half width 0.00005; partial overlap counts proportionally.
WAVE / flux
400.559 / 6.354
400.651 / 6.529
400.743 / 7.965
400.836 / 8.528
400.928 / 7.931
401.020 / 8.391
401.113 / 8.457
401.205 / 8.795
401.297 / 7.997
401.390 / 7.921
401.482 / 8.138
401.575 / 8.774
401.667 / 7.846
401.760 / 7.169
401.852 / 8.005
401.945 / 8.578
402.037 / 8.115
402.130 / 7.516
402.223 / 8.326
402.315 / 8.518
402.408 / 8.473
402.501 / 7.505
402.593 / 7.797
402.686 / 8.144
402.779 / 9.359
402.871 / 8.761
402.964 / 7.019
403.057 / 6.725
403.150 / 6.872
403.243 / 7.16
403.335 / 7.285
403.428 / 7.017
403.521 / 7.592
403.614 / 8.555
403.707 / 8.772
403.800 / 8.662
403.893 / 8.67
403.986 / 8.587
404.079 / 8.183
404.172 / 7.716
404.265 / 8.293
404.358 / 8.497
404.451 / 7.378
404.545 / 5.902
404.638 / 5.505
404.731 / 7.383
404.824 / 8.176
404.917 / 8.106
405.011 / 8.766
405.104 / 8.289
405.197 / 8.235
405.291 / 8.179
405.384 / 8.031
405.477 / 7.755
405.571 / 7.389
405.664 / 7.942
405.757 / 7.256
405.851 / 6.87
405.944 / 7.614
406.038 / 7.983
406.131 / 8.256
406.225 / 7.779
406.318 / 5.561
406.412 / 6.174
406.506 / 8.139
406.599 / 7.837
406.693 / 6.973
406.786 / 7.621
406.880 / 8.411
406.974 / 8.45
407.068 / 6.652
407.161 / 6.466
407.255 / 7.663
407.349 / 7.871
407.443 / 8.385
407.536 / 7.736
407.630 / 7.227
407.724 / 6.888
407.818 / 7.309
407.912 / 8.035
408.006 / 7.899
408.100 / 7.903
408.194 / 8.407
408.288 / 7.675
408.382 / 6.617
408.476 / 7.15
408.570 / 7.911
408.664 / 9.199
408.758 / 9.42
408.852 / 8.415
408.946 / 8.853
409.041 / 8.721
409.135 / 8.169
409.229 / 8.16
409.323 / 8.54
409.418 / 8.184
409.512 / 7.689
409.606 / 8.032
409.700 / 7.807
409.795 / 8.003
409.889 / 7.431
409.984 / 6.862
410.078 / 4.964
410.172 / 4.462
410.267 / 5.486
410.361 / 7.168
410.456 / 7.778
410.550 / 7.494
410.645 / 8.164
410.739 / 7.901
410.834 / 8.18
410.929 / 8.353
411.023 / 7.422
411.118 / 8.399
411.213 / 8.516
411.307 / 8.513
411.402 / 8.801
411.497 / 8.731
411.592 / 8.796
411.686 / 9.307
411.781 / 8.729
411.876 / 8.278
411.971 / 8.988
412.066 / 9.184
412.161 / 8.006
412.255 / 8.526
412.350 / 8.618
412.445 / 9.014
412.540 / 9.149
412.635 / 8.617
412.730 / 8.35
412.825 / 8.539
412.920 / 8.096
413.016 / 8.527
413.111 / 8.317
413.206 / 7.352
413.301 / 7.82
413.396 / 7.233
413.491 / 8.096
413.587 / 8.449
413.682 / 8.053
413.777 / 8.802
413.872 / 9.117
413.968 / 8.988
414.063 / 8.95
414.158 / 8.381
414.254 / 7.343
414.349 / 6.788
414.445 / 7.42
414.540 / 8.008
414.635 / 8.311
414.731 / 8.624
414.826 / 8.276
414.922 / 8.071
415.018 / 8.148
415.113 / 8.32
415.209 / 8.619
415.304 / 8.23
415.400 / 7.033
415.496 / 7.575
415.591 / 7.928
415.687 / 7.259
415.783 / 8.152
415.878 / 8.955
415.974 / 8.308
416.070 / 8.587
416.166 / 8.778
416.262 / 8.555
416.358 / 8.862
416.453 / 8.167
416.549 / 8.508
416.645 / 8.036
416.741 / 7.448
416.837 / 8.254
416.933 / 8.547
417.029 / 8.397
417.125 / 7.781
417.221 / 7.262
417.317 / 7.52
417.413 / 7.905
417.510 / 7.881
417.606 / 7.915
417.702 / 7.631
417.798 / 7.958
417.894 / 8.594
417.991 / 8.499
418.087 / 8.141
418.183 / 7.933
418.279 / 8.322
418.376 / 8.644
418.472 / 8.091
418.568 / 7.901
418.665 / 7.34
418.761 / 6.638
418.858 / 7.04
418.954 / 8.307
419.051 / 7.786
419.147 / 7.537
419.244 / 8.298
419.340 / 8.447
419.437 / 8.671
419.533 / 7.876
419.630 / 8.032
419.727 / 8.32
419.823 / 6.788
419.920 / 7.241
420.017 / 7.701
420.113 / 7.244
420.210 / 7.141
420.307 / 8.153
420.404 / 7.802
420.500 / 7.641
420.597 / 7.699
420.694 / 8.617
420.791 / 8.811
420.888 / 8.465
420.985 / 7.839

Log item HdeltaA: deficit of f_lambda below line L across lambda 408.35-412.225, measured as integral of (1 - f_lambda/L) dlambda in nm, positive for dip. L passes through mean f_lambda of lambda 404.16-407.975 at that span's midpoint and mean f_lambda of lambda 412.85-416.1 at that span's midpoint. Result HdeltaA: -0.06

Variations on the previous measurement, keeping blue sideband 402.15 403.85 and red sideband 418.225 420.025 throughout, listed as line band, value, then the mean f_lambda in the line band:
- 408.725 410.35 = 0.06 nm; 7.57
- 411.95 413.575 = -0.10 nm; 8.37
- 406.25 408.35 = 0.10 nm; 7.51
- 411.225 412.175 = -0.11 nm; 8.75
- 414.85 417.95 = -0.10 nm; 8.1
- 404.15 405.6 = 0.03 nm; 7.73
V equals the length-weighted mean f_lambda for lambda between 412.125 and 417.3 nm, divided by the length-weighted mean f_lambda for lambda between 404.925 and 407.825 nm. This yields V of 1.08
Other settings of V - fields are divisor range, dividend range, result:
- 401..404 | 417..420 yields 0.98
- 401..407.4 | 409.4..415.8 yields 1.03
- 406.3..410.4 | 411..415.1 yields 1.11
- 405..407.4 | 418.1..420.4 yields 1.03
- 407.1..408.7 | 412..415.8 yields 1.07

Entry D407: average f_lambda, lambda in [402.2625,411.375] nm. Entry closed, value 7.74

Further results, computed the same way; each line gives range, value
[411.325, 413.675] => 8.47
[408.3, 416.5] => 8.12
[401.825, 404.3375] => 8.01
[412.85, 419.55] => 8.08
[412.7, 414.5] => 8.13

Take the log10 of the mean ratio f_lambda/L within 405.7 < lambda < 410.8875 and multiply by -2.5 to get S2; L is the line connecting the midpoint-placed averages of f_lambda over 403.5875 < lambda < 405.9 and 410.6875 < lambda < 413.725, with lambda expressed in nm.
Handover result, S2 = 0.073 mag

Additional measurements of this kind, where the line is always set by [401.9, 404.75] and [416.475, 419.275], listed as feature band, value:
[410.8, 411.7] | -0.08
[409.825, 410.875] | 0.14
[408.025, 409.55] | -0.04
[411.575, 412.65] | -0.12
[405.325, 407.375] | 0.05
